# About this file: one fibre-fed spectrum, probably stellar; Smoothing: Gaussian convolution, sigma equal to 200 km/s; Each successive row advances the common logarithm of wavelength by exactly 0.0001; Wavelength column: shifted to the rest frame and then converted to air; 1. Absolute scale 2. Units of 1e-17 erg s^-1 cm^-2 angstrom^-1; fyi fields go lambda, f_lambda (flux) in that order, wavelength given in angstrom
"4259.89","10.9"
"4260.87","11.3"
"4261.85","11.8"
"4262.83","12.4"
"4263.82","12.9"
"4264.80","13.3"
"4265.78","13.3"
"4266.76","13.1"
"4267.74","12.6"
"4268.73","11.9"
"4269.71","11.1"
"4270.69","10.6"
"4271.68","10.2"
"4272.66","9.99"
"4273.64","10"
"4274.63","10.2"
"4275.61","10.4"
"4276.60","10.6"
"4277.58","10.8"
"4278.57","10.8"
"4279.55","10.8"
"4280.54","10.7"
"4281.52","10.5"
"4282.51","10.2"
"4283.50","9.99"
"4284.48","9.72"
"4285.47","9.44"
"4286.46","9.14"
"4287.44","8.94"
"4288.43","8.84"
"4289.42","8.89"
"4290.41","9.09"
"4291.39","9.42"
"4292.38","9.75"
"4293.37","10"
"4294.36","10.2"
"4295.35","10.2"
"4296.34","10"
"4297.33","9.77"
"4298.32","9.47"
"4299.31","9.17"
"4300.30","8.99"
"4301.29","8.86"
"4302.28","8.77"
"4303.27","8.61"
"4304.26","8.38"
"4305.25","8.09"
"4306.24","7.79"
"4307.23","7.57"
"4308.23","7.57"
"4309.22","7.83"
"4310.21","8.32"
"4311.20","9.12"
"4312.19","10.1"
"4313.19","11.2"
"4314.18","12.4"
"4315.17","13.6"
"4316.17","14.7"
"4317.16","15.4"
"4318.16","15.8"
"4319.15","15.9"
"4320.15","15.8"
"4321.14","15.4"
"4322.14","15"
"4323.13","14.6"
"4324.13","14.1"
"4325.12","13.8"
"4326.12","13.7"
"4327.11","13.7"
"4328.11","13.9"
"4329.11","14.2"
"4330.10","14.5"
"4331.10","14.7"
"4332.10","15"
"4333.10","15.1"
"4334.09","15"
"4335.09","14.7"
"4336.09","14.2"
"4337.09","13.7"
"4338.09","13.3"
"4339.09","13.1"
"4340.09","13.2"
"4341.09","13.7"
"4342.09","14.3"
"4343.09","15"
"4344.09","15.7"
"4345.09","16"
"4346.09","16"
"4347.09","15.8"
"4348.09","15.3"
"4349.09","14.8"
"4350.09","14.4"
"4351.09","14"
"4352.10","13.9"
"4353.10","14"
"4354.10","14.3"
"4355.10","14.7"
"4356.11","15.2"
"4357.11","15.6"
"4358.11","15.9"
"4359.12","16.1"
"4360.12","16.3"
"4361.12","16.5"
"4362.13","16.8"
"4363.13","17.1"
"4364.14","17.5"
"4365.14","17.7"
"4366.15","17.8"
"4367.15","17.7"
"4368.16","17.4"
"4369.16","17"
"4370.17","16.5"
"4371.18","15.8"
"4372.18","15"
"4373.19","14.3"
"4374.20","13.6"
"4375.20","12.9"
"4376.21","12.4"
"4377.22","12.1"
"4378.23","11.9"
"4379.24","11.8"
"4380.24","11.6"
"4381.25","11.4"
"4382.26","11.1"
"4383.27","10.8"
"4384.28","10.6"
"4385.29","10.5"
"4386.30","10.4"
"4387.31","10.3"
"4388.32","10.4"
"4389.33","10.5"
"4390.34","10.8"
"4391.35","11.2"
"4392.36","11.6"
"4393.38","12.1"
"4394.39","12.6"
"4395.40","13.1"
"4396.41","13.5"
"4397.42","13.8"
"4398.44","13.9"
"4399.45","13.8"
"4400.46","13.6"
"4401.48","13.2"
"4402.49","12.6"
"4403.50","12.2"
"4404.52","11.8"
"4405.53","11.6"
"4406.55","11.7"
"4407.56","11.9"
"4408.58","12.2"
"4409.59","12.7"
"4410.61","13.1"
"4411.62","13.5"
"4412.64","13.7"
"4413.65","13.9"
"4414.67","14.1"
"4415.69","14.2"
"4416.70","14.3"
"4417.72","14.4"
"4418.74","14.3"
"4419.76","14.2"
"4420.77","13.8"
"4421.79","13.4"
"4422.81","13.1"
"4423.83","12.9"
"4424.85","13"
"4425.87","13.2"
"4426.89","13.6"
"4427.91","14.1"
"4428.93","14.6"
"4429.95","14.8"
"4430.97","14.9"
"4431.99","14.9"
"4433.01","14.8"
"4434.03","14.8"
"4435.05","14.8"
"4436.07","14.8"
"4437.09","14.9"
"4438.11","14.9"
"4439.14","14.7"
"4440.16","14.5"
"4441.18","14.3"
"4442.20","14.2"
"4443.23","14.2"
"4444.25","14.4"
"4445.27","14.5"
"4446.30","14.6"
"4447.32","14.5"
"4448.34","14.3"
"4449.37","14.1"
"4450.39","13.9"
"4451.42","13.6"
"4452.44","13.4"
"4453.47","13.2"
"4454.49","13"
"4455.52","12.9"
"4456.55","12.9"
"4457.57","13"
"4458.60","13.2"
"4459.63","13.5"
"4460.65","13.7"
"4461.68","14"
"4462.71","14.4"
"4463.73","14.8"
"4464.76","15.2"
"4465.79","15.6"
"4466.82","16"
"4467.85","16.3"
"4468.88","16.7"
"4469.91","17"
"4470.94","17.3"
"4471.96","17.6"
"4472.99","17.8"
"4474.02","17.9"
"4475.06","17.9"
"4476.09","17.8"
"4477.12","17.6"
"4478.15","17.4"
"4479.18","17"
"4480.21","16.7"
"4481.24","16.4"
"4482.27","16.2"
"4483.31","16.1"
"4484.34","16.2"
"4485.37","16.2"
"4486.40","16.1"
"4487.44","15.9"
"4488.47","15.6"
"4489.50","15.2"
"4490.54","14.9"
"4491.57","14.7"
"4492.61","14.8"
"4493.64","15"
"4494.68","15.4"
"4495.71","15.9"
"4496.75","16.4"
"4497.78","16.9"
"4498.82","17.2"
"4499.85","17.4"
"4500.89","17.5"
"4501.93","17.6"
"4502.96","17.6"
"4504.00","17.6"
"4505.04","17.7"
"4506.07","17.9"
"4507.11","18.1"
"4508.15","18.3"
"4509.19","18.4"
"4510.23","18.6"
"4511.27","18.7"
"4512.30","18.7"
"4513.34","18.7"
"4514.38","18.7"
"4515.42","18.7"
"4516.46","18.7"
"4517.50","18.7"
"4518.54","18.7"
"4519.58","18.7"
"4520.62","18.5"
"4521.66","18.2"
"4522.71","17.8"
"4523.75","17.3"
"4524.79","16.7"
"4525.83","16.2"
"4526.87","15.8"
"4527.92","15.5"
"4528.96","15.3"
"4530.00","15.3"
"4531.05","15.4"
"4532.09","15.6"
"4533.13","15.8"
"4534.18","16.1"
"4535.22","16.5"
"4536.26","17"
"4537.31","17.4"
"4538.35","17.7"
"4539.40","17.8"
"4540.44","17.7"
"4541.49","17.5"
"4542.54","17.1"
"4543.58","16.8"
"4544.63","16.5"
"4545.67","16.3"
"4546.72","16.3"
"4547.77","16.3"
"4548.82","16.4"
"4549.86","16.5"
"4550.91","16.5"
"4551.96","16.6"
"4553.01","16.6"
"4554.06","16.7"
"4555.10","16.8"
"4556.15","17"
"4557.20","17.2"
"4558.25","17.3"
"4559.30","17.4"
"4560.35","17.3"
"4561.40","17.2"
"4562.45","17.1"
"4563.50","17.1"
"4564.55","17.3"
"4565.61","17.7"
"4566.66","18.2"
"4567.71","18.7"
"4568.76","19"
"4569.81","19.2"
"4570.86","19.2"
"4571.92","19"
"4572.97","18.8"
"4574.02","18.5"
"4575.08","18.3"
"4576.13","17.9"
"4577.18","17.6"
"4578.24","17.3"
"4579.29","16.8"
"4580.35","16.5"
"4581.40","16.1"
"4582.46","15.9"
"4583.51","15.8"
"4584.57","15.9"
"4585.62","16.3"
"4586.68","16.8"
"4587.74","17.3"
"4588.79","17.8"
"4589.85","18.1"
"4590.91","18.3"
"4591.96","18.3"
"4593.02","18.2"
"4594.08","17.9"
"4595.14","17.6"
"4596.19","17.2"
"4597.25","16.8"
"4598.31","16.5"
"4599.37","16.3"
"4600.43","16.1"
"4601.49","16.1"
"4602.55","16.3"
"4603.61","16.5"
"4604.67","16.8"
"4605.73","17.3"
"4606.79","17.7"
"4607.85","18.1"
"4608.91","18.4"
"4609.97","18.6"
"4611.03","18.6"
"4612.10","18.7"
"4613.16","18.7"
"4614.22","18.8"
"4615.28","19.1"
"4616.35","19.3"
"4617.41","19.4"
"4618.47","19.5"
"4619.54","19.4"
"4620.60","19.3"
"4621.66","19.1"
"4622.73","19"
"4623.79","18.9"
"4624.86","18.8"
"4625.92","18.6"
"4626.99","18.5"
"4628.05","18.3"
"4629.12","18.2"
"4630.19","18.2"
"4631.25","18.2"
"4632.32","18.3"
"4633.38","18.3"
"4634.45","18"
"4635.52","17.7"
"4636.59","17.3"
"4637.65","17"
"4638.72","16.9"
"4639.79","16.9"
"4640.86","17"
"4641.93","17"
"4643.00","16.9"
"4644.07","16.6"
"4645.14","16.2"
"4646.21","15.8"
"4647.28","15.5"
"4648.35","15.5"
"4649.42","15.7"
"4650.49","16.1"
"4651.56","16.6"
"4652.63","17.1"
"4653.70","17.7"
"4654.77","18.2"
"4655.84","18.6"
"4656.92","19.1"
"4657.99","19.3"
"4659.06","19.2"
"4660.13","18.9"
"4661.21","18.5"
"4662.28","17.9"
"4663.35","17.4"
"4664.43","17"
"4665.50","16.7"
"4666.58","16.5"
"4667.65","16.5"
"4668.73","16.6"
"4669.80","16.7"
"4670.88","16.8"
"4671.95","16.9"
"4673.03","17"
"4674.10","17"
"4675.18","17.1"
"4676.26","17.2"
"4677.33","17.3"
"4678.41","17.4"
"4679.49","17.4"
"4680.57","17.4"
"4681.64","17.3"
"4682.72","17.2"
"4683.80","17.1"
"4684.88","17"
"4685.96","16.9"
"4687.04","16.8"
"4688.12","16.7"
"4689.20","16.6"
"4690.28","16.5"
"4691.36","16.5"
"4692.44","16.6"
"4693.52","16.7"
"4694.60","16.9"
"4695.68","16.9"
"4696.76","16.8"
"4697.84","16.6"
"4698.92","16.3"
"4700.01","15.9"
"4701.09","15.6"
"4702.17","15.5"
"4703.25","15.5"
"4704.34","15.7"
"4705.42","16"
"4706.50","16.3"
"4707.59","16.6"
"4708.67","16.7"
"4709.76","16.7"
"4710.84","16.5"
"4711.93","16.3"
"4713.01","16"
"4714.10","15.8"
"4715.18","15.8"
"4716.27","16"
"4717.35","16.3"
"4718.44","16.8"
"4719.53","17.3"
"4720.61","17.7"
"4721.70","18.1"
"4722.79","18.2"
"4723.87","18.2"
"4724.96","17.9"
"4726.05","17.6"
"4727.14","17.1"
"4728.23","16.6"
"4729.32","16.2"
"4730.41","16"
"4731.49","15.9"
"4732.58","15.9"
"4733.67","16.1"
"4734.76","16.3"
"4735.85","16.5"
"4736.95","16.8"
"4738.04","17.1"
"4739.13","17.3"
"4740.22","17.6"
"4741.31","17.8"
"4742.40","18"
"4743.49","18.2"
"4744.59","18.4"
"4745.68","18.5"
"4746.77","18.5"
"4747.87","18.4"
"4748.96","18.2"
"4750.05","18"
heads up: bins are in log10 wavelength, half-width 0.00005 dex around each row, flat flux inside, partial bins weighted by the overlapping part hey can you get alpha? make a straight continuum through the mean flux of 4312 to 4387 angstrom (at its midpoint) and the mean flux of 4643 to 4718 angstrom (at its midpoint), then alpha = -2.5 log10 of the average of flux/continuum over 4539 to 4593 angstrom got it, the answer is -0.09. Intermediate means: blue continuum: 14.4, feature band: 17.3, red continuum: 16.8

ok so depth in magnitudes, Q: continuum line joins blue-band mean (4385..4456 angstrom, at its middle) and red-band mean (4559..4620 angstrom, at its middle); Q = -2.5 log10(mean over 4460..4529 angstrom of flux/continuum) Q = -0.11 mag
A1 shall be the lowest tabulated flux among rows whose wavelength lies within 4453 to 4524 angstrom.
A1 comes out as 12.9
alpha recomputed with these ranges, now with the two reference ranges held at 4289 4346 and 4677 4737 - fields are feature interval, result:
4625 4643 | -0.13 mag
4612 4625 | -0.22 mag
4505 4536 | -0.20 mag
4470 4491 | -0.19 mag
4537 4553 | -0.14 mag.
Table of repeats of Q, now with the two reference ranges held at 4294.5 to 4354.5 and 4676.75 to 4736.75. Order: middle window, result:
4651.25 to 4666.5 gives -0.12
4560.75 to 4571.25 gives -0.18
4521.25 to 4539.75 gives -0.11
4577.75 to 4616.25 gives -0.12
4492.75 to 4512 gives -0.19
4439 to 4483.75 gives -0.08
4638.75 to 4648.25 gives -0.03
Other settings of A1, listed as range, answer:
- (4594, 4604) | 16.1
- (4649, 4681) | 15.7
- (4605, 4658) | 15.5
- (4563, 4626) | 15.8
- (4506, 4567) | 15.3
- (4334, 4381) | 11.6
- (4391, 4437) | 11.2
